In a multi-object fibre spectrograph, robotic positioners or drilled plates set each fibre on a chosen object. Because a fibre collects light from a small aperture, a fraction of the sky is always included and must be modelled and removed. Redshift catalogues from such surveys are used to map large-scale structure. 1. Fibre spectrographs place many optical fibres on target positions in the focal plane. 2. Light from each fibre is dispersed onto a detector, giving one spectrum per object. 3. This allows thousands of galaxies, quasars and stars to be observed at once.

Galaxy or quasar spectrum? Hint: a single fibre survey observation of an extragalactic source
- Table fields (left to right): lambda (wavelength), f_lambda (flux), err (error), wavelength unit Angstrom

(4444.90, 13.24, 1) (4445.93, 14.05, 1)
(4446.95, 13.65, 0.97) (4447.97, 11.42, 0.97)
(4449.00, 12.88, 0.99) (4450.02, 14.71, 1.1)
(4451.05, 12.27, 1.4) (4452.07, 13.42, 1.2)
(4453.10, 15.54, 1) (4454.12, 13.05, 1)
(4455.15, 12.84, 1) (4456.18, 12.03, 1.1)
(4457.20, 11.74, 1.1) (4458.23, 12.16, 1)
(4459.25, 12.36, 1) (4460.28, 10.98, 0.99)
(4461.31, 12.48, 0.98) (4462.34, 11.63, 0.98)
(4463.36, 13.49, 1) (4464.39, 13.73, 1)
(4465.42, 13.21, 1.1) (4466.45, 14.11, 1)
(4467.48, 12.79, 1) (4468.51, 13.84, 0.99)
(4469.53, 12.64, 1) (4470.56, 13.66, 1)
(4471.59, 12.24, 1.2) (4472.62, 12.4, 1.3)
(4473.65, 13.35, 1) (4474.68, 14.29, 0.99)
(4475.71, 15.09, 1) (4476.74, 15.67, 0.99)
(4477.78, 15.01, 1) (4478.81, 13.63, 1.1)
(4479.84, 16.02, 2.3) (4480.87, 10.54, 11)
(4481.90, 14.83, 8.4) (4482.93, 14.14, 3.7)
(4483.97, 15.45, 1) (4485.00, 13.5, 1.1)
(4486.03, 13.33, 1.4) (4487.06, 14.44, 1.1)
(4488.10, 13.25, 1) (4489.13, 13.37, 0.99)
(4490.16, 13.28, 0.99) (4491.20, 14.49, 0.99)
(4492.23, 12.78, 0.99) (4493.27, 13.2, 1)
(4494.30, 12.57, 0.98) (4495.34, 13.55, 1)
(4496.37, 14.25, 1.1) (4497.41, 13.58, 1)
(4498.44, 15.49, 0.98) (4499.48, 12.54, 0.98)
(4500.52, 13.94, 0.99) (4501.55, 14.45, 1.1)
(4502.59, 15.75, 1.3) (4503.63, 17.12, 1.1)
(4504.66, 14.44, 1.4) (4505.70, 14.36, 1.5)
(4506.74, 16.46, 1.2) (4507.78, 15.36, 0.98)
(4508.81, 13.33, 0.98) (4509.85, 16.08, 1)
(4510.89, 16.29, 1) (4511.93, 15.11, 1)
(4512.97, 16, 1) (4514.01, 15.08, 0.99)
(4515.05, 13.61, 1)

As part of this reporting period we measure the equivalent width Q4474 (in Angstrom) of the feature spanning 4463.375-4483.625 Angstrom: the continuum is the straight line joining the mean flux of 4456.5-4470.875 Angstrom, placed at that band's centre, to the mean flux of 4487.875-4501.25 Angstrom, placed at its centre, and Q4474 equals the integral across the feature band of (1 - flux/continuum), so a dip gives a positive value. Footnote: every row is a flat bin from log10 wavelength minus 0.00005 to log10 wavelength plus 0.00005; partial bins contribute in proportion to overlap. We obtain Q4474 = -1.1 Angstrom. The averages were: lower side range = 12.8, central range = 13.7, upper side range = 13.6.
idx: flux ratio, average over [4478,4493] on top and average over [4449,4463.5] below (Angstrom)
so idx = 1.1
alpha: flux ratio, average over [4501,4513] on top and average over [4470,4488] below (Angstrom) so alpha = 1.10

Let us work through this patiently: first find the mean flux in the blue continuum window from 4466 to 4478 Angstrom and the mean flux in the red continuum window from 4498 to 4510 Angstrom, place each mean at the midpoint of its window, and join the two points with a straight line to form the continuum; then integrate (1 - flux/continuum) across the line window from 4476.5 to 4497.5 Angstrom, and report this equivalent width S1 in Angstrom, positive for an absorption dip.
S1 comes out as 0.6 Angstrom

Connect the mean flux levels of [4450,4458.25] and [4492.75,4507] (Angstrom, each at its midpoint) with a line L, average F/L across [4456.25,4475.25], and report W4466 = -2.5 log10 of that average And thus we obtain 0.045 mag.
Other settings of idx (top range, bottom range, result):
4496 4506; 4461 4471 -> 1.11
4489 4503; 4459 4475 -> 1.07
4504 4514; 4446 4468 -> 1.19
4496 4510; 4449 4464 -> 1.16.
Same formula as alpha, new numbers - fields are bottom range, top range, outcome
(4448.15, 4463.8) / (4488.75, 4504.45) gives 1.10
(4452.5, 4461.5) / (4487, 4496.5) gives 1.07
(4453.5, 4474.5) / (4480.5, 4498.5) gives 1.07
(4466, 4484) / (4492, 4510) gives 1.04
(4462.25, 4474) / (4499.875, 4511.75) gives 1.16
